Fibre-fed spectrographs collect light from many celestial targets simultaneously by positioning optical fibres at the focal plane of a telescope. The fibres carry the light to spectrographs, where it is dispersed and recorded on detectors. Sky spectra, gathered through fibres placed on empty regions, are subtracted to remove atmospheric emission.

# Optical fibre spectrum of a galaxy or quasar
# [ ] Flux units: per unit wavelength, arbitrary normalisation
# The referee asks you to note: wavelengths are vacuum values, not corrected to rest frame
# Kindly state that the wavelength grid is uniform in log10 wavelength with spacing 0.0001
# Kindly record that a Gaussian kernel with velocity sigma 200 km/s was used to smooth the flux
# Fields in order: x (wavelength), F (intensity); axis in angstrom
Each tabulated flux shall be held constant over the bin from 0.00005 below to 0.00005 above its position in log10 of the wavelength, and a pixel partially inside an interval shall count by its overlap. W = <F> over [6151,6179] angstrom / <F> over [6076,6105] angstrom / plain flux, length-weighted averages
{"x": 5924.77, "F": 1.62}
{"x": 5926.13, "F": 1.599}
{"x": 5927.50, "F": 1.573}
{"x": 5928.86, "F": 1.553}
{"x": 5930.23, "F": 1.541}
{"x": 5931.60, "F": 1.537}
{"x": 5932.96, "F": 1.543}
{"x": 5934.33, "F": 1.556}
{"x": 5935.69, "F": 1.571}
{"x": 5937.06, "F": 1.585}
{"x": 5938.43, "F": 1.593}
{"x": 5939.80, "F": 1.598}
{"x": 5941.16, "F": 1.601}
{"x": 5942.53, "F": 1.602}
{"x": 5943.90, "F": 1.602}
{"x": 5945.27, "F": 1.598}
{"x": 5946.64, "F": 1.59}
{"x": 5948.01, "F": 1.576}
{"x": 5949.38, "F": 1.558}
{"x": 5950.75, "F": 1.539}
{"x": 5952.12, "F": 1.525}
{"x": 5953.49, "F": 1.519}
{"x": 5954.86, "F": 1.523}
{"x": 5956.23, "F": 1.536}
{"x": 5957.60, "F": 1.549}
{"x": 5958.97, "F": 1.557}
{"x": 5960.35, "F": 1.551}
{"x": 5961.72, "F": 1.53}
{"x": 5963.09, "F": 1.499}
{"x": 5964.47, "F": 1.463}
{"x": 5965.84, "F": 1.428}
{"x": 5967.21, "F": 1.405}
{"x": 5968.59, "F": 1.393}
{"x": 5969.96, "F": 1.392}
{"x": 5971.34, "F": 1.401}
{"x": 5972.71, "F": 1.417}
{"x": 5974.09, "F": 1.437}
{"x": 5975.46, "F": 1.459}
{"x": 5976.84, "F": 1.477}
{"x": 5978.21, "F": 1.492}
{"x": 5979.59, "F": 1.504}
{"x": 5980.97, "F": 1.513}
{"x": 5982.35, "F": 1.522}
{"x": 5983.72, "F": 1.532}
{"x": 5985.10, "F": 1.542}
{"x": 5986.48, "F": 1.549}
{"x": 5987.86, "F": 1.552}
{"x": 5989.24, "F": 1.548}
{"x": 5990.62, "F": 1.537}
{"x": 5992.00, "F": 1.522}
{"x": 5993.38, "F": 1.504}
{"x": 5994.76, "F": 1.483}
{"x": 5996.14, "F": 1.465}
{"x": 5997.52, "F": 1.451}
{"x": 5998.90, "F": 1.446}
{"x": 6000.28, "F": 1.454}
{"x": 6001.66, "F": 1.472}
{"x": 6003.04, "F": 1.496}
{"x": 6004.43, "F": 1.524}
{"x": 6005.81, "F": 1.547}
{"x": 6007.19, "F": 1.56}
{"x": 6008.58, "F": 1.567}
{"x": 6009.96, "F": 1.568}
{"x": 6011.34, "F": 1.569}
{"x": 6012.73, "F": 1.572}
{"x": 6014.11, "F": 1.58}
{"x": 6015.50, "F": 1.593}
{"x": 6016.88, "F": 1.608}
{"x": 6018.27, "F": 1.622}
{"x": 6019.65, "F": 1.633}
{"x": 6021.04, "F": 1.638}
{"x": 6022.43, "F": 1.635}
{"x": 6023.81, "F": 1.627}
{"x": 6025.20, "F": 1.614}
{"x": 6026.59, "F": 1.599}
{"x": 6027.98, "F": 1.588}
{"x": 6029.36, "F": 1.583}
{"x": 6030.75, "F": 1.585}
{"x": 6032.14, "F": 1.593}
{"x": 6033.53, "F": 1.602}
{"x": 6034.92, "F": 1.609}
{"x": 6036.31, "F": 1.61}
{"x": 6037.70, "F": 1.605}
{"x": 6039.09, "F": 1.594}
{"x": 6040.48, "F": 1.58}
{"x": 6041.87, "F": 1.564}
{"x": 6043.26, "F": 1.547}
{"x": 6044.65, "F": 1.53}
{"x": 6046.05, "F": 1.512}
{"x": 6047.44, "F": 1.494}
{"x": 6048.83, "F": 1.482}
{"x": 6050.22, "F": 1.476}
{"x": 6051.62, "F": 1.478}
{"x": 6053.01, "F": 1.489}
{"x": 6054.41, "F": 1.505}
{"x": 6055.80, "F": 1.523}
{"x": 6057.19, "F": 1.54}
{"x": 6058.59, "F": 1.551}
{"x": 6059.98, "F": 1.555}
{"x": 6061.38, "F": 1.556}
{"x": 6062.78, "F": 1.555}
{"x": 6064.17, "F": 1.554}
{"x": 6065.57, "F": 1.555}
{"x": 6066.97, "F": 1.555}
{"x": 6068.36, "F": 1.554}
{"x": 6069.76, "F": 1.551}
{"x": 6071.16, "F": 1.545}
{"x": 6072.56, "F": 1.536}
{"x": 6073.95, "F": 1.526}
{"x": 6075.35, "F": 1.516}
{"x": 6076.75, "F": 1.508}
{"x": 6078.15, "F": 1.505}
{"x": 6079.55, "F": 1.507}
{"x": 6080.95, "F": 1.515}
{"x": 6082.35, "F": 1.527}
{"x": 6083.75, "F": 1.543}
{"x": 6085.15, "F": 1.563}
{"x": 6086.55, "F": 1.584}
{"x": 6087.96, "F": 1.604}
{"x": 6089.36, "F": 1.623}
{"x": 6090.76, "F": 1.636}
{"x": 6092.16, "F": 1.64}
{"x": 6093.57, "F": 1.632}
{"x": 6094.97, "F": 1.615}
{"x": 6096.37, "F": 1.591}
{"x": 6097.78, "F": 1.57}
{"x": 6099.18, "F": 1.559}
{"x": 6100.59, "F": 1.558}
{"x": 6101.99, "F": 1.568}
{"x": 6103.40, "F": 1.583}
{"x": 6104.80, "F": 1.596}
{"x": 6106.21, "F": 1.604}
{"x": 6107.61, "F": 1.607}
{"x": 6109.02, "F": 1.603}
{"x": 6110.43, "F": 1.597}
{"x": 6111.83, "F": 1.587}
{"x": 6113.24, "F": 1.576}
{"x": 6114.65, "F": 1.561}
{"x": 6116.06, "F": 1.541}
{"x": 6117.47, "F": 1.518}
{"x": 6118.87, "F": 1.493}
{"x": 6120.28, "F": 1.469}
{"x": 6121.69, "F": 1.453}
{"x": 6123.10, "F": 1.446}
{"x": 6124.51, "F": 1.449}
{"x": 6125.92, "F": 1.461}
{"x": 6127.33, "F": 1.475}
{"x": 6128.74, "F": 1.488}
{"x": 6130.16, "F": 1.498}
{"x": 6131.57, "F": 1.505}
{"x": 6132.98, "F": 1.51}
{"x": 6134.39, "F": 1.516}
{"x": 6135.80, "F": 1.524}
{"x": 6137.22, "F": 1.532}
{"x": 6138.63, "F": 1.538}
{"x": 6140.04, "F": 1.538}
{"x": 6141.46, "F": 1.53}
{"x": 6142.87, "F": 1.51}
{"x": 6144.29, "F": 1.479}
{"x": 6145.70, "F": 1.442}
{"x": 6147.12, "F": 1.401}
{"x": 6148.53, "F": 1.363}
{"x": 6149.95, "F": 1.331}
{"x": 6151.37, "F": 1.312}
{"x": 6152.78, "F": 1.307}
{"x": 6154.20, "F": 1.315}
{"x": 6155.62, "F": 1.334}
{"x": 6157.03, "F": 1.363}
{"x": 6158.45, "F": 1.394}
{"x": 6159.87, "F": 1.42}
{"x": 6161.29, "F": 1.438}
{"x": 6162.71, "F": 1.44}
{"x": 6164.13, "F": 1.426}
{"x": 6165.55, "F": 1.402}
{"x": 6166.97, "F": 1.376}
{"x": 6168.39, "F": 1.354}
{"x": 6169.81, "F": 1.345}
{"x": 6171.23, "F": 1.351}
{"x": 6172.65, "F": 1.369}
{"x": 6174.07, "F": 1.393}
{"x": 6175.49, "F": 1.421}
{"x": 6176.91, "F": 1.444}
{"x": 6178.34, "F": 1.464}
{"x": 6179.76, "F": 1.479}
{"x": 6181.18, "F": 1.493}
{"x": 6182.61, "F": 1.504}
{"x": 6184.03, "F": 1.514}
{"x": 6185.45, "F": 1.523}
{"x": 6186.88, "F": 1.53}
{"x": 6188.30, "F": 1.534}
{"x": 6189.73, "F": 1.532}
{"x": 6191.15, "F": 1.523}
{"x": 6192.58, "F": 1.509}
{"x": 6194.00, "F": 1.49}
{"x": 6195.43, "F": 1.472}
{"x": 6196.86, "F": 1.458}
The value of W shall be 0.88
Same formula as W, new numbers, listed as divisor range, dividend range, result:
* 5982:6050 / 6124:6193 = 0.93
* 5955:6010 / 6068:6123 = 1.04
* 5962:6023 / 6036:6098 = 1.02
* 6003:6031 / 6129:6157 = 0.91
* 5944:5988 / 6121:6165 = 0.96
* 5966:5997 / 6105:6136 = 1.03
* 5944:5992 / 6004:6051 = 1.05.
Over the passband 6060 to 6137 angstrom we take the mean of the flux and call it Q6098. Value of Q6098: 1.55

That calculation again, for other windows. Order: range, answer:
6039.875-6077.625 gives 1.53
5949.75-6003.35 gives 1.49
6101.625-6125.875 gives 1.54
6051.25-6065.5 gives 1.53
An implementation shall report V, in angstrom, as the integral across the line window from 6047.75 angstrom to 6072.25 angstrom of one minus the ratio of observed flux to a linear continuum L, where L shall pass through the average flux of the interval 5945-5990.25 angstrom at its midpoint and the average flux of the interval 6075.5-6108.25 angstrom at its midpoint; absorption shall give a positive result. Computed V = 0.4 angstrom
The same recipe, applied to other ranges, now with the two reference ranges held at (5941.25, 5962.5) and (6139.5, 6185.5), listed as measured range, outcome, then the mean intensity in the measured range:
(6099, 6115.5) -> -1.5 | 1.58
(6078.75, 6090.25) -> -0.7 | 1.56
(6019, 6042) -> -1.5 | 1.6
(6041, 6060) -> -0.3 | 1.52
